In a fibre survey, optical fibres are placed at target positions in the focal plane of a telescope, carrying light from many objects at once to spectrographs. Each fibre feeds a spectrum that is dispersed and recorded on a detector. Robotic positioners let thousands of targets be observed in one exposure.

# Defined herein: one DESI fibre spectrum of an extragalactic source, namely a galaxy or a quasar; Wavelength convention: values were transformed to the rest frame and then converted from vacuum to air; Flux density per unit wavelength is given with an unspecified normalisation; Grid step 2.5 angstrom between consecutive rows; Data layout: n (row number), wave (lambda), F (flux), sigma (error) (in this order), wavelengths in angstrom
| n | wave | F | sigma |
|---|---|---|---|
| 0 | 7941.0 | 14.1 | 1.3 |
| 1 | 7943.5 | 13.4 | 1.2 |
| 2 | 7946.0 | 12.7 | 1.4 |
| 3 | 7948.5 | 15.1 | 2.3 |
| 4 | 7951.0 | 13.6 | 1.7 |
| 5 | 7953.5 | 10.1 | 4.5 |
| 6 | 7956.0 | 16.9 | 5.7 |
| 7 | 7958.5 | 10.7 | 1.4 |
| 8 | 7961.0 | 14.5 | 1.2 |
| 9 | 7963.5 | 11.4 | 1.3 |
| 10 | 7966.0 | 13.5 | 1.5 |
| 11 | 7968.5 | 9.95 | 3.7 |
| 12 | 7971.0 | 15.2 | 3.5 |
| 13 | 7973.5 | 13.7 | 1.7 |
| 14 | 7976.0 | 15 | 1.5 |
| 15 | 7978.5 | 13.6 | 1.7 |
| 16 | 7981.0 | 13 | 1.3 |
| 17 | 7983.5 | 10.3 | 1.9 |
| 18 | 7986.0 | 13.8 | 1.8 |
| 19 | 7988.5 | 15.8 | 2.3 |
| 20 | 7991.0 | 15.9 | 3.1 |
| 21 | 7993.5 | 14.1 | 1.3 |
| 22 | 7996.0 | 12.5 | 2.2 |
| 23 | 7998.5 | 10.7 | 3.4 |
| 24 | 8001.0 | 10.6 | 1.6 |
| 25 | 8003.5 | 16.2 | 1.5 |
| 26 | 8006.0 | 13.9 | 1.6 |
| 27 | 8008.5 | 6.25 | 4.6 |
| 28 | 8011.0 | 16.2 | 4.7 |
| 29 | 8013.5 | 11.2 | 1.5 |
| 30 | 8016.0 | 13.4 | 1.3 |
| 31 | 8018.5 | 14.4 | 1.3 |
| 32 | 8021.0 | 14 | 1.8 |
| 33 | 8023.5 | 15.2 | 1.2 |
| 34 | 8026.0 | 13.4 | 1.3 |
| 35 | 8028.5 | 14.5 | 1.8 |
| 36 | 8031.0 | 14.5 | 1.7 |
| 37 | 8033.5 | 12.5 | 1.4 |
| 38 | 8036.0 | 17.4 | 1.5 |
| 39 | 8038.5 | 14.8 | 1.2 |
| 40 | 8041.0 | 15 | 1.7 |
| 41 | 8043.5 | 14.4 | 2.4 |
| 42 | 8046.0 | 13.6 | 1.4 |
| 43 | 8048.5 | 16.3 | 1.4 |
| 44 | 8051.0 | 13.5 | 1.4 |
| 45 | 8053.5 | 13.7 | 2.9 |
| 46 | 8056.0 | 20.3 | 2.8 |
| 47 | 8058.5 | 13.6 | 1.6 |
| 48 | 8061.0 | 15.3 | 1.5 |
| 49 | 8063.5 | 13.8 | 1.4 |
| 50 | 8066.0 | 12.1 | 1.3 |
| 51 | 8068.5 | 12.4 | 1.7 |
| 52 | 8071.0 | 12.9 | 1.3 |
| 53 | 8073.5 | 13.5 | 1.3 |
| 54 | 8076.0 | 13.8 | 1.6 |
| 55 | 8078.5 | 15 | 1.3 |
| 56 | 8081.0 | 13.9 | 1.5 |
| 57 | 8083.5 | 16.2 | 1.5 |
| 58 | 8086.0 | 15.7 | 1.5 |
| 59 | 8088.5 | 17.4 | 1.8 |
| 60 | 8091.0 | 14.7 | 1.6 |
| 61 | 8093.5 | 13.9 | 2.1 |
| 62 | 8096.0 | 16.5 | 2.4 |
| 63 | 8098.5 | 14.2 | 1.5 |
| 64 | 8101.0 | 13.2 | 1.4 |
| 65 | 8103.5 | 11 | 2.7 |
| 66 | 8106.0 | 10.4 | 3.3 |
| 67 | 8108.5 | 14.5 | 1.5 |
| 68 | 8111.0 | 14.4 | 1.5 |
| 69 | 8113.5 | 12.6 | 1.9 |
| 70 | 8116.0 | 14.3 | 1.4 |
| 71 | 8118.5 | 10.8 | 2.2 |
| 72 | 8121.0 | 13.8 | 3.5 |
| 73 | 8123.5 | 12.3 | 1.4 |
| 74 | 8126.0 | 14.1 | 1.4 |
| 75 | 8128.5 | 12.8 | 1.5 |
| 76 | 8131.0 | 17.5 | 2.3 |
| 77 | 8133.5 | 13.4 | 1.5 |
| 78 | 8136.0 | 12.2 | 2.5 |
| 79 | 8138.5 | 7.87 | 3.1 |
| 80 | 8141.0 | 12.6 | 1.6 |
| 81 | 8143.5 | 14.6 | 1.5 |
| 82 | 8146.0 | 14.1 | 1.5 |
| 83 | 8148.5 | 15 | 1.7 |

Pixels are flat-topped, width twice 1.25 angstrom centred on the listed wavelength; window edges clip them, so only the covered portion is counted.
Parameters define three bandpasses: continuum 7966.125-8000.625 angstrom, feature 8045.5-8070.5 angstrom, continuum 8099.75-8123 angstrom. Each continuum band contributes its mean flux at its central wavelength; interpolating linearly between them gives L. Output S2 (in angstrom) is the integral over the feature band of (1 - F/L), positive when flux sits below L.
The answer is -2.8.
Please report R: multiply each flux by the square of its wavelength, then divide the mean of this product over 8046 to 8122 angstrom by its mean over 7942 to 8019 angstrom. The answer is 1.1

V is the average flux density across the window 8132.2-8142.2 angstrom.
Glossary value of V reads 11.5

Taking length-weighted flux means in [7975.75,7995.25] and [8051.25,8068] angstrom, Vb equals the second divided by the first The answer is 1.06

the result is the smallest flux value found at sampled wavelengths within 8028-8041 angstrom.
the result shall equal 12.5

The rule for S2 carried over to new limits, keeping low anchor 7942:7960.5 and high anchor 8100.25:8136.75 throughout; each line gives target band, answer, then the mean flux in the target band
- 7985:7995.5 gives -1.2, 14.8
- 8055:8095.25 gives -4.4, 14.6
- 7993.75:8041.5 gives -1.0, 13.5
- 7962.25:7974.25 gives 0.5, 12.7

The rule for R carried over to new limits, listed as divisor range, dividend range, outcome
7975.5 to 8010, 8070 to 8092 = 1.17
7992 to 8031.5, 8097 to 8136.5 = 1.03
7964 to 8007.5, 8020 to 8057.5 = 1.13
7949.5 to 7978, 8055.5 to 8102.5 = 1.14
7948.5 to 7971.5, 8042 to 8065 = 1.18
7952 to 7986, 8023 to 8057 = 1.17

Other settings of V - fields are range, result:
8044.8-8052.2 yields 14.5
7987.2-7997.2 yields 14.6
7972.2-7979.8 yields 14.1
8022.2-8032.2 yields 14.4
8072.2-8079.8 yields 14.1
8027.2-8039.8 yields 14.7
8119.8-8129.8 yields 13.3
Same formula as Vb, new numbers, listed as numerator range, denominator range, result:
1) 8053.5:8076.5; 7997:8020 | 1.13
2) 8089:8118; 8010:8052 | 0.95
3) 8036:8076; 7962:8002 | 1.10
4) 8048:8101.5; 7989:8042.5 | 1.07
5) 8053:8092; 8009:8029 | 1.07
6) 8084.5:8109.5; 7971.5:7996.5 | 1.02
